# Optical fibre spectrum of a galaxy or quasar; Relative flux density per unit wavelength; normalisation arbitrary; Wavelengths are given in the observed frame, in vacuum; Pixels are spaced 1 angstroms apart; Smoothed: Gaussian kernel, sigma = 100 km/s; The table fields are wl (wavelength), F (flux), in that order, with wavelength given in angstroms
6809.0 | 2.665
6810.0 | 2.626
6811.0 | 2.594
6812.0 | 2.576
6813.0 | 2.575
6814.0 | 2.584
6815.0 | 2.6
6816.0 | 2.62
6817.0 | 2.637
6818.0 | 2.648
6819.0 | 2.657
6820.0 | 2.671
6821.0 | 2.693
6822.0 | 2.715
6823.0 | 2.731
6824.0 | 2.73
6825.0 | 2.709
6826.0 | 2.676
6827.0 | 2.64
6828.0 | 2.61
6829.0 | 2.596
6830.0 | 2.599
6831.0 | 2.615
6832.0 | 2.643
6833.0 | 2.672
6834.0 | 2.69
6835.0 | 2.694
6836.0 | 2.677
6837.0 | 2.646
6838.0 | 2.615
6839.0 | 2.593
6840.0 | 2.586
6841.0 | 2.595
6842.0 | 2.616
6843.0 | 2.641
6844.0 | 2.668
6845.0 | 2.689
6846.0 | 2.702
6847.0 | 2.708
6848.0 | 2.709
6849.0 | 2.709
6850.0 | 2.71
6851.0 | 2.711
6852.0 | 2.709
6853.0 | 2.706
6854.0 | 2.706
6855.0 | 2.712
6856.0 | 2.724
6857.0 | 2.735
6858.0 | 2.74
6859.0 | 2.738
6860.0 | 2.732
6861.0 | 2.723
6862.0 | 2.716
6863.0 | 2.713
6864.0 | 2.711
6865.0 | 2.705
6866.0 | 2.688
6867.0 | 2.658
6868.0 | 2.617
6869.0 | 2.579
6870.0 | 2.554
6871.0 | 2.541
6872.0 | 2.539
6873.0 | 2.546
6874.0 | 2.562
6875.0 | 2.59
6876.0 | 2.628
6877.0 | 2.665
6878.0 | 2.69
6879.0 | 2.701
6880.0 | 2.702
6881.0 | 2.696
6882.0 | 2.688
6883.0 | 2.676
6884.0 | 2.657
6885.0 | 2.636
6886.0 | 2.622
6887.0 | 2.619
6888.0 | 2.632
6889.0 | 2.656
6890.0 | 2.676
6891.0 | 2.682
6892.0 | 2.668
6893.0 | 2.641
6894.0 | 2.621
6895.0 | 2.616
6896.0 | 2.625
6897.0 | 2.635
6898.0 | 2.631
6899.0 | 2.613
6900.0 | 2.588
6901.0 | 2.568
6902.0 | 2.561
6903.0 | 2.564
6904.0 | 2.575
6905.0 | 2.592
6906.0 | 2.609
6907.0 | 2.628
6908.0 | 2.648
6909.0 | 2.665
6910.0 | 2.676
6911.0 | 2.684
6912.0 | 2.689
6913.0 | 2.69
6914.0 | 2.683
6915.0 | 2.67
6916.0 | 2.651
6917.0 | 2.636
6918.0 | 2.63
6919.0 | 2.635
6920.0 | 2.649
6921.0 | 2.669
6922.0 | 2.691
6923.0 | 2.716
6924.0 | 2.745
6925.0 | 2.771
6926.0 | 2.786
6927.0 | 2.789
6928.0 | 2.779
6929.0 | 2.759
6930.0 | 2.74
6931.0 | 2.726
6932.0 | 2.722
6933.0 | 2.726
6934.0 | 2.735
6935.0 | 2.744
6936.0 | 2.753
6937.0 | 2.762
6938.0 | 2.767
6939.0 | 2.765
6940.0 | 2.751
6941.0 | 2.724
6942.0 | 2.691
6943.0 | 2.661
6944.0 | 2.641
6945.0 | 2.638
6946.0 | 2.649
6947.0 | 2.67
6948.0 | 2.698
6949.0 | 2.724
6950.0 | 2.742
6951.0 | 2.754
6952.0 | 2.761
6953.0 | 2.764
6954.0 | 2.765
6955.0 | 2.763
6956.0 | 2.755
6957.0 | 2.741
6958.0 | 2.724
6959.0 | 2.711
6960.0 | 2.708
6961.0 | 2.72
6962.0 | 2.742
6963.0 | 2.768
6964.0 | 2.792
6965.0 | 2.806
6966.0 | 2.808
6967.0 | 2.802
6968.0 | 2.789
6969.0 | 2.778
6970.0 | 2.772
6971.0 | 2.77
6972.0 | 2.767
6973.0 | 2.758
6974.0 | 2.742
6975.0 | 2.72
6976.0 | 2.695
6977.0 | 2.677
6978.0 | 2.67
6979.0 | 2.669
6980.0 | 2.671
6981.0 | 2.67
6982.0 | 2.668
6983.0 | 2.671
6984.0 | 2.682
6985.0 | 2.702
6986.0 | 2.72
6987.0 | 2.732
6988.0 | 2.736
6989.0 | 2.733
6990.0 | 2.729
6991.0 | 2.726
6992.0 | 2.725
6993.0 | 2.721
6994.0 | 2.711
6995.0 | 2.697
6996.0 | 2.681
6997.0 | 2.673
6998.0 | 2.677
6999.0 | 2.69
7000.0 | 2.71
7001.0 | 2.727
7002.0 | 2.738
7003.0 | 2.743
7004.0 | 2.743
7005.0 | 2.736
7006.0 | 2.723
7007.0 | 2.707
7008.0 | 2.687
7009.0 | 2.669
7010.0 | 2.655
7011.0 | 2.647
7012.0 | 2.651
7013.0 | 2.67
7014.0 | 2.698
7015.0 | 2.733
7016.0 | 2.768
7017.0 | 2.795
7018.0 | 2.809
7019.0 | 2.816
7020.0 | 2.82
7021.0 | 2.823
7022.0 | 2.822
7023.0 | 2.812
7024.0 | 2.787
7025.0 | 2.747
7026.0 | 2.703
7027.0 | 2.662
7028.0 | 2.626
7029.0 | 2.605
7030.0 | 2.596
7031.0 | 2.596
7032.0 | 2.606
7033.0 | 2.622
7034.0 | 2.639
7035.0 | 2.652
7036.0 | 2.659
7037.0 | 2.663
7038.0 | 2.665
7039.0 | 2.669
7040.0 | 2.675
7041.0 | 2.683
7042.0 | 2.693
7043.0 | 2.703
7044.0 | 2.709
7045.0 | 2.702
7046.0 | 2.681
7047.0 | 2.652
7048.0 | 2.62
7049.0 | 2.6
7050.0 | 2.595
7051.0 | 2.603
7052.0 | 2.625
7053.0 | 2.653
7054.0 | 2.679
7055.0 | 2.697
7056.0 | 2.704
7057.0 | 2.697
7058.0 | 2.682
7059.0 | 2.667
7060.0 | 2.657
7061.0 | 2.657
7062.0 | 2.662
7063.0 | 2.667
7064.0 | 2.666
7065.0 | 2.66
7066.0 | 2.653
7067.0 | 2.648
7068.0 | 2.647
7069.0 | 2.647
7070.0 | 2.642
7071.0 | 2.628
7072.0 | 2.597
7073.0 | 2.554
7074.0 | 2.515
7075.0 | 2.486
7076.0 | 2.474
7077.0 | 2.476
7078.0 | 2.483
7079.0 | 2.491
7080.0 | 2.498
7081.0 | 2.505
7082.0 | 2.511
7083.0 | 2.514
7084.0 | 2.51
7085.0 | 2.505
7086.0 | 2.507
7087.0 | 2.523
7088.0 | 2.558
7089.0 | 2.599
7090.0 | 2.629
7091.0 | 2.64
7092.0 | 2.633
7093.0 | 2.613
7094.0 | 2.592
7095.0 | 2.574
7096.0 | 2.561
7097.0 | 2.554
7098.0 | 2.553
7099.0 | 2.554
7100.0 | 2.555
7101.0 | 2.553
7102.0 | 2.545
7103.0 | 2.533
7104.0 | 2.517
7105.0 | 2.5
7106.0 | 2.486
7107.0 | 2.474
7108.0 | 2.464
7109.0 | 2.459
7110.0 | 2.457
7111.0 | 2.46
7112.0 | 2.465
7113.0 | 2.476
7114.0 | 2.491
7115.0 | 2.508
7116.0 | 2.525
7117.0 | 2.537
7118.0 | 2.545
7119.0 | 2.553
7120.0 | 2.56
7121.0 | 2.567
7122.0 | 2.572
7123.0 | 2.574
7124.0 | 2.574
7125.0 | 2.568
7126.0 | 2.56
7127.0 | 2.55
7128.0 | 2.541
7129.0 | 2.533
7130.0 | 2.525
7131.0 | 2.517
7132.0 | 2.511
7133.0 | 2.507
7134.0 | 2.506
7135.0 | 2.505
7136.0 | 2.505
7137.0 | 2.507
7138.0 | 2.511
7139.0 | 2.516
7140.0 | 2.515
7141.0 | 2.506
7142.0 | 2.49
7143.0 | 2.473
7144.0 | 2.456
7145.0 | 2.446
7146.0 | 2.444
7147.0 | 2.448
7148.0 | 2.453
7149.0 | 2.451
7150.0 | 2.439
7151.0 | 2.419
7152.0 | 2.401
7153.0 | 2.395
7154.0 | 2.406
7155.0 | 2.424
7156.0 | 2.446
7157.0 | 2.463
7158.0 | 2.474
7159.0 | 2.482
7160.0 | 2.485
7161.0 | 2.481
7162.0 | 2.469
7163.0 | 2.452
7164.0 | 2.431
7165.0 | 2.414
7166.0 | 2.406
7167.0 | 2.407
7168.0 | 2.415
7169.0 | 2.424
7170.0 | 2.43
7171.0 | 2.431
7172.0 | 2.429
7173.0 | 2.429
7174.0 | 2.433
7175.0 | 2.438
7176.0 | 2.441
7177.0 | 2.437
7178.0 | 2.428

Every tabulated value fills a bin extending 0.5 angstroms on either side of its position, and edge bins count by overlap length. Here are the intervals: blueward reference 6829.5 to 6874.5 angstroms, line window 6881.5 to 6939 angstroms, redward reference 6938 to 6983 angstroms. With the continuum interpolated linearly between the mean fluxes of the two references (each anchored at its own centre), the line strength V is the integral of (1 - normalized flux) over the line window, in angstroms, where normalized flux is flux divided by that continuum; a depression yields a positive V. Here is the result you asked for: 0.6 angstroms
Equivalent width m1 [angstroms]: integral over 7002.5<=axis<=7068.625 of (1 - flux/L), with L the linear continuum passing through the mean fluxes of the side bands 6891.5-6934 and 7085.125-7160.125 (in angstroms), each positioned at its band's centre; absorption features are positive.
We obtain -2.8 angstroms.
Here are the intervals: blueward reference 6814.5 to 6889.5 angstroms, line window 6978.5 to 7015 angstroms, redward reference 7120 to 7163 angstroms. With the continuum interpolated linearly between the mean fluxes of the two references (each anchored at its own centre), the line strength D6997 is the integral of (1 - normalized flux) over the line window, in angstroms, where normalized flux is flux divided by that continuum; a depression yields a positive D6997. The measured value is -1.8 angstroms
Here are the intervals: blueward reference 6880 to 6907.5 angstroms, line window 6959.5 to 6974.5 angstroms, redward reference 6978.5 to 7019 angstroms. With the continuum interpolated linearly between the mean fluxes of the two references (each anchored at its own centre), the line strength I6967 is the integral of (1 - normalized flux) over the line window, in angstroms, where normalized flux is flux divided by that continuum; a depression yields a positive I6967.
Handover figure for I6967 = -0.5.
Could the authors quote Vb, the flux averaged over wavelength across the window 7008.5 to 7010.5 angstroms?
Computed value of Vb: 2.66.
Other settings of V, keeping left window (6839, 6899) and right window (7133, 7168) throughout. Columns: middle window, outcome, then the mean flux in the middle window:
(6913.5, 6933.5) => -0.7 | 2.71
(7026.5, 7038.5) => -0.4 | 2.63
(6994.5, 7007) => -0.7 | 2.71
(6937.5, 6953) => -0.6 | 2.71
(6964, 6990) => -1.5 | 2.73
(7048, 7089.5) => -1.2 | 2.59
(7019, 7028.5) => -0.8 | 2.76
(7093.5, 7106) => -0.3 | 2.55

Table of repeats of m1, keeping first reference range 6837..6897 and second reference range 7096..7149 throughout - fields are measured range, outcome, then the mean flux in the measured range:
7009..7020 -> -0.64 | 2.73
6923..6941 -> -0.89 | 2.75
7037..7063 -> -1.12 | 2.67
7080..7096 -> -0.16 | 2.56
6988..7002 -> -0.67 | 2.71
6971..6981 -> -0.43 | 2.71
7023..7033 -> -0.38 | 2.66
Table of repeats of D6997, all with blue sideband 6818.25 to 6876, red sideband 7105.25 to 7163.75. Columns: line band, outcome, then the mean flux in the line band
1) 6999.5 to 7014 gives -0.7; 2.7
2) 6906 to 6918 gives -0.2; 2.66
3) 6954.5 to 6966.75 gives -0.7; 2.75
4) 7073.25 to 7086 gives 0.1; 2.5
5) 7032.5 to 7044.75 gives -0.6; 2.67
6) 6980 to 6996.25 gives -0.8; 2.71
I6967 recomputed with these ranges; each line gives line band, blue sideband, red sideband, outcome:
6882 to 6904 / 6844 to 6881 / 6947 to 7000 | 0.5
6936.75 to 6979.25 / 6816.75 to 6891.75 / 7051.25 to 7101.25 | -1.7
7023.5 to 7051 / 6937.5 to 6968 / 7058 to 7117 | -0.4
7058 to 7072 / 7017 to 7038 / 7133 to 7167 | -0.1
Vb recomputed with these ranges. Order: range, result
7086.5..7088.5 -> 2.54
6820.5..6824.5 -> 2.72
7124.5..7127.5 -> 2.56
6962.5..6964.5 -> 2.78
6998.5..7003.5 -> 2.72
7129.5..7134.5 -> 2.51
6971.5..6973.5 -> 2.76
